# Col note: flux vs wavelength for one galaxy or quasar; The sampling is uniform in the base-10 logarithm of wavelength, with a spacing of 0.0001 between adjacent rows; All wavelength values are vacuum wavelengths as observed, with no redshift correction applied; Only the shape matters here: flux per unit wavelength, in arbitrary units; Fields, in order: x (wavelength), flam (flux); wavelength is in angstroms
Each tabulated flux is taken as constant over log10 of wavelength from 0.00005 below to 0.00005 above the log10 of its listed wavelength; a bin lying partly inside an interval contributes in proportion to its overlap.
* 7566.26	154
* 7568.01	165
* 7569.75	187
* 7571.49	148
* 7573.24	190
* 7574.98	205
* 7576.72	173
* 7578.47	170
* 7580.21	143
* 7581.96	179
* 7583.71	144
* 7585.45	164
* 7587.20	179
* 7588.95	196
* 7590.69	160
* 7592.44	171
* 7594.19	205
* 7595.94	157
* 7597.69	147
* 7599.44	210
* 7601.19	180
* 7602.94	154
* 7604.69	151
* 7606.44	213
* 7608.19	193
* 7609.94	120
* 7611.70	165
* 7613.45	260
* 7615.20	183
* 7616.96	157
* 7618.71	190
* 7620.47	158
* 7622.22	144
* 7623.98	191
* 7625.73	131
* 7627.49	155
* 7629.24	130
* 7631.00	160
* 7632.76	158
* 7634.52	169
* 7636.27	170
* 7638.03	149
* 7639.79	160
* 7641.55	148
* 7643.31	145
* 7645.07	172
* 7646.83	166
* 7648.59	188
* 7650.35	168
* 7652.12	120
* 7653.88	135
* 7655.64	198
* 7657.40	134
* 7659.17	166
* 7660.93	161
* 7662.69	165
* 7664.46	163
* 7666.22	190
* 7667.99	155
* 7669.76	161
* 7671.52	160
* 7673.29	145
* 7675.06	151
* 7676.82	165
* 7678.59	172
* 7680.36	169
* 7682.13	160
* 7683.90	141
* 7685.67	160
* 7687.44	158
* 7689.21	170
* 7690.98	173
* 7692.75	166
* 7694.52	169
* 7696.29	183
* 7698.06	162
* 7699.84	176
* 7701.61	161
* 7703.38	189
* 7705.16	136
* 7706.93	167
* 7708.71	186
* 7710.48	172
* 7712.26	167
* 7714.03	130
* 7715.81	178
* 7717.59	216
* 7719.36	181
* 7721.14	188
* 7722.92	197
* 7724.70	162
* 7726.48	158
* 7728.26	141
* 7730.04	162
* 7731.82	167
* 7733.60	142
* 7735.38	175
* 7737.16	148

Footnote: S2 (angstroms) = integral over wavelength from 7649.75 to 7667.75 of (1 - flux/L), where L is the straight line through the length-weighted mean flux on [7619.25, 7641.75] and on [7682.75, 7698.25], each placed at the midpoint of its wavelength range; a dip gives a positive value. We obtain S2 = 0.1 angstroms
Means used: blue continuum 156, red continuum 165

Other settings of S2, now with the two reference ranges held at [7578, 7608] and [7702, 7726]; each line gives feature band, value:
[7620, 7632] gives 1.4 angstroms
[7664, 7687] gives 1.7 angstroms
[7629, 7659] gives 2.6 angstroms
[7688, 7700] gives 0.2 angstroms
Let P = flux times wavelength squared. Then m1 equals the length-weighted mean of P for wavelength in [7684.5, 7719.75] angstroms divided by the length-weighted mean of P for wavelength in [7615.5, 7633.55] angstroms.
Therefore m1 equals 1.1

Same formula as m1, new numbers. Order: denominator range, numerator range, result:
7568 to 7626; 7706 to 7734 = 1.01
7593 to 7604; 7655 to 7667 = 0.97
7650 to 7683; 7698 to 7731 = 1.08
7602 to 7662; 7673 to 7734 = 1.04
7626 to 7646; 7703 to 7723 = 1.15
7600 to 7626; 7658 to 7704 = 0.96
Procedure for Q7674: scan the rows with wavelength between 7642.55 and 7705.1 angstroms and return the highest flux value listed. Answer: 198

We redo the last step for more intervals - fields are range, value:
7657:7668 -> 190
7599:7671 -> 260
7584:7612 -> 213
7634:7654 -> 188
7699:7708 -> 189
